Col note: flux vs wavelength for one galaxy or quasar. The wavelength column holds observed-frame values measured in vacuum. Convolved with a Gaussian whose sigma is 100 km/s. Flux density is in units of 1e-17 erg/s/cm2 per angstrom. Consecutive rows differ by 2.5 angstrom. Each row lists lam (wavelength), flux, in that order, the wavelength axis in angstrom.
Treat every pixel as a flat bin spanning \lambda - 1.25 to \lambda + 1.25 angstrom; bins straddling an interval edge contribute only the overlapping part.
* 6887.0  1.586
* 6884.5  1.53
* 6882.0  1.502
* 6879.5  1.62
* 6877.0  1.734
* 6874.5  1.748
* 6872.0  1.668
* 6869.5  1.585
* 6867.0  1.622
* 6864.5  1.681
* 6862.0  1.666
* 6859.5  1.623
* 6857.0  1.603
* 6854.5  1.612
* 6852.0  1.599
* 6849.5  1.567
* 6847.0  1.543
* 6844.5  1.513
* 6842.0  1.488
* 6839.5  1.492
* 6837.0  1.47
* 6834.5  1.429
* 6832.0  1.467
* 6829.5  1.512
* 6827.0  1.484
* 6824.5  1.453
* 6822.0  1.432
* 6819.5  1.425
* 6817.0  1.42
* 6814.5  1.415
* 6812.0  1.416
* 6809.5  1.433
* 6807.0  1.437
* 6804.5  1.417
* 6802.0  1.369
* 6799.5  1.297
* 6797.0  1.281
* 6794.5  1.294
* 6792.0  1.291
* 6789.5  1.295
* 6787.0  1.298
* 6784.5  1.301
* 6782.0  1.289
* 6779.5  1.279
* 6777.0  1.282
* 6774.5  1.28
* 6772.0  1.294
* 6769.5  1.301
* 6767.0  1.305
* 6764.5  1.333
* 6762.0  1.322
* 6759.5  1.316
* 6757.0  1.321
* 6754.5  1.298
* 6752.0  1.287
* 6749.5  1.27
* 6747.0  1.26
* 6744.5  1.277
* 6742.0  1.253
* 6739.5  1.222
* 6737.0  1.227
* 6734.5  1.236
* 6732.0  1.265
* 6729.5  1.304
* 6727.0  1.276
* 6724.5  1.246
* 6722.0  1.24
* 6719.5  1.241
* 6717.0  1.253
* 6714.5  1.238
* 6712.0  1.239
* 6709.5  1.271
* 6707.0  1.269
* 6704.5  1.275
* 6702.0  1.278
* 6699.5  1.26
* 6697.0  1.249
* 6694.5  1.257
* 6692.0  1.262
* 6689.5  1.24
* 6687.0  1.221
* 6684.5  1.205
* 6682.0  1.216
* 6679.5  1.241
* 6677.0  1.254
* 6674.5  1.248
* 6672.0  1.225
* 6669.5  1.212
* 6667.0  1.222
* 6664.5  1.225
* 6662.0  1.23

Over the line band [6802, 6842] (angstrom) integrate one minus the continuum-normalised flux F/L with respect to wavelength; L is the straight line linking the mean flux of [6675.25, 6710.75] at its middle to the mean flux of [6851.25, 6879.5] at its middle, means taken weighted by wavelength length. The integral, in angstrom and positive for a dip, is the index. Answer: 2.7 angstrom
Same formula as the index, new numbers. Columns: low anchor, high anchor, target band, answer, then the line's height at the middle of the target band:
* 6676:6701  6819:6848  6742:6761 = 0.8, 1.34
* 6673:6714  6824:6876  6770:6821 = 4.0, 1.46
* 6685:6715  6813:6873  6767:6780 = 1.0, 1.4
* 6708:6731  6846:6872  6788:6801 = 1.4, 1.45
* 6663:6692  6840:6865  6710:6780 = 4.7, 1.37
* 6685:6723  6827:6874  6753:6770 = 0.7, 1.37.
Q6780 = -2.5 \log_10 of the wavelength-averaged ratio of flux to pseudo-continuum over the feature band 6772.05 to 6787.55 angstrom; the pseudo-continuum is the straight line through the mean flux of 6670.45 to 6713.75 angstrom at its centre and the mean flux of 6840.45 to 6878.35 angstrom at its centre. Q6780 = 0.12 mag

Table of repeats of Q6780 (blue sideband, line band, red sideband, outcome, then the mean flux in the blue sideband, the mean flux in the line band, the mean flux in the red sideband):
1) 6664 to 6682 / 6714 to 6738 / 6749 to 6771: 0.02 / 1.23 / 1.25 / 1.31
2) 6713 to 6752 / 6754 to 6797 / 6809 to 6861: 0.05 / 1.25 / 1.3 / 1.5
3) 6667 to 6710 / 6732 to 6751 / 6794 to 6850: 0.06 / 1.24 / 1.25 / 1.44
